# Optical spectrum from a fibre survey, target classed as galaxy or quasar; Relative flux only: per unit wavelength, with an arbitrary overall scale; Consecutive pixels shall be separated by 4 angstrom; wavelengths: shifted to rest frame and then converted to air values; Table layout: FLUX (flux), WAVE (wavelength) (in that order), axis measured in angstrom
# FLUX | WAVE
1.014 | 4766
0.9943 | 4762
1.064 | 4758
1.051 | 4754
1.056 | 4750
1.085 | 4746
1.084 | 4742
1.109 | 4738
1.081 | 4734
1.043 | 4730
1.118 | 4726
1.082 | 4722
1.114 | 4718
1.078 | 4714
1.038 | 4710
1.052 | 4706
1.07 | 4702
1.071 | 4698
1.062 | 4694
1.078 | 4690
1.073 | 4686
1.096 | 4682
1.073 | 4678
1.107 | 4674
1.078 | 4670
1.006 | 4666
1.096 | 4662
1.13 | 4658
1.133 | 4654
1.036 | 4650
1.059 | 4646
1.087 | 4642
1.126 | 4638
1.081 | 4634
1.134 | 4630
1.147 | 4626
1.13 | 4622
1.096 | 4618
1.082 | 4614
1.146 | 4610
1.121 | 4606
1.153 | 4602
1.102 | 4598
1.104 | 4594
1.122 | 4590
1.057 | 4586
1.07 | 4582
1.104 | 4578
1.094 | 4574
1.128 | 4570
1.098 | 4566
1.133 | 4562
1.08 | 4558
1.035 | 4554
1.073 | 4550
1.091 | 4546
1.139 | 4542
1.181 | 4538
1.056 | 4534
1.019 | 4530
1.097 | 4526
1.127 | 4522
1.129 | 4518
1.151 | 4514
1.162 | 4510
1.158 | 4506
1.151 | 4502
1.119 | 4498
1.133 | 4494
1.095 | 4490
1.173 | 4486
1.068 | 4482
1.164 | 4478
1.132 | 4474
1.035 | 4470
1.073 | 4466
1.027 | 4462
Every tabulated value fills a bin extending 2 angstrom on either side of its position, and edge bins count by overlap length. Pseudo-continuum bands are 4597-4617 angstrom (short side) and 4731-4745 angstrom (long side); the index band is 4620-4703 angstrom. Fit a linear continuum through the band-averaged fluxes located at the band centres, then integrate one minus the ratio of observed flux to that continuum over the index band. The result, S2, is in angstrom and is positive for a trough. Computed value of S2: 1.3 angstrom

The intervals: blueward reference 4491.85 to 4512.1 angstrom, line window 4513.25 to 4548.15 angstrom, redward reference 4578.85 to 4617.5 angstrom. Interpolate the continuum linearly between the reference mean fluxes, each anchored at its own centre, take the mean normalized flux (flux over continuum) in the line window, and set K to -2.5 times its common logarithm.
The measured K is 0.02 mag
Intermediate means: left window 1.14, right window 1.11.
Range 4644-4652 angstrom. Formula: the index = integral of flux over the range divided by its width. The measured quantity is 1.05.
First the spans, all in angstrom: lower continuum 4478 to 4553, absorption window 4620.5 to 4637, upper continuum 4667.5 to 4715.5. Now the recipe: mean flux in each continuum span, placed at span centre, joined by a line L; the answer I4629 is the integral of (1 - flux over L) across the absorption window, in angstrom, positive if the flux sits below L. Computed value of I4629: -0.5 angstrom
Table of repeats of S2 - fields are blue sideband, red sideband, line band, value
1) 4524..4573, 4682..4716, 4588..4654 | -1.7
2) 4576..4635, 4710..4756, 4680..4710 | 0.5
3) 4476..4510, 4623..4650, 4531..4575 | 0.8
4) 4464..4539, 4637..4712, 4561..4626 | -0.9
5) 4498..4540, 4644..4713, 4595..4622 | -0.5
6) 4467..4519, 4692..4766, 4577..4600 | 0.2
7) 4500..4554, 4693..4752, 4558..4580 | 0.0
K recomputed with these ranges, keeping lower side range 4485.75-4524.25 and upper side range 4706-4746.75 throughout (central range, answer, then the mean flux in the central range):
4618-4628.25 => -0.021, 1.13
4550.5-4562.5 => 0.049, 1.08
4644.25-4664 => 0.009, 1.09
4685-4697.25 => 0.020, 1.07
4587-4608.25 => -0.003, 1.12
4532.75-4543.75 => 0.000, 1.13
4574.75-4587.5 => 0.039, 1.08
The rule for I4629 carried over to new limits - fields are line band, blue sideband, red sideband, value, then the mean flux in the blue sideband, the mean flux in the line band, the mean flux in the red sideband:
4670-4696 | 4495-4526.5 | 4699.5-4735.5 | 0.1 angstrom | 1.14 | 1.08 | 1.07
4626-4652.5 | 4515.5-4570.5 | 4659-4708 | -0.3 angstrom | 1.1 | 1.09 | 1.07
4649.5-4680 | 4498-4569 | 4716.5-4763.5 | 0.1 angstrom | 1.11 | 1.08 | 1.07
